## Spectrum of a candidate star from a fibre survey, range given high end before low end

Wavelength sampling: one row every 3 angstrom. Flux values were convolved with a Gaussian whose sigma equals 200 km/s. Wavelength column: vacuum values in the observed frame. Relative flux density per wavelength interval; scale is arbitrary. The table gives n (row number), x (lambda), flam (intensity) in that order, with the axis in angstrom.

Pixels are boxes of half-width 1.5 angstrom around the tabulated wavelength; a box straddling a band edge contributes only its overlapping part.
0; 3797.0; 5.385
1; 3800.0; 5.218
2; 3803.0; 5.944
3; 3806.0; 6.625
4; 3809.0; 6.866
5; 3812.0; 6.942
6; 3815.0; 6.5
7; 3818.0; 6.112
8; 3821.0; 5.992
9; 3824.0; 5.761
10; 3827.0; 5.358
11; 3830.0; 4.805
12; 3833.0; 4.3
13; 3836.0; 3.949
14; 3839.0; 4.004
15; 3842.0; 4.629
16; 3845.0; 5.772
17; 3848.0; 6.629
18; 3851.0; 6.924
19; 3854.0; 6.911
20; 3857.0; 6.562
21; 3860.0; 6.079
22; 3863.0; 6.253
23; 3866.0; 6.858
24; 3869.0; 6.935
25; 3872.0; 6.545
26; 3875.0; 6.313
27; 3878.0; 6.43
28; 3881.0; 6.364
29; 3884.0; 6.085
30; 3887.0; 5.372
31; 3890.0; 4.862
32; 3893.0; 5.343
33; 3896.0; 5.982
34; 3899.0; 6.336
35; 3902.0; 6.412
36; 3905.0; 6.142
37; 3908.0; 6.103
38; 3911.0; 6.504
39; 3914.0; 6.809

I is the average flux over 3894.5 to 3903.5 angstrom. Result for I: 6.24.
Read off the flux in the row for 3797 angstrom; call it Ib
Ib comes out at 5.385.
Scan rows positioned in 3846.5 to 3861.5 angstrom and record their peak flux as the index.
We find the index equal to 6.924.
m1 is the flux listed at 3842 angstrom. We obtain 4.629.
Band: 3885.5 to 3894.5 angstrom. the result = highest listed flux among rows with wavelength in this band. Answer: 5.372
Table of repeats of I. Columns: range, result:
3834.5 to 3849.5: 5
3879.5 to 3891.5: 5.67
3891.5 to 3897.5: 5.66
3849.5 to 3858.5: 6.8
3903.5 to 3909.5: 6.12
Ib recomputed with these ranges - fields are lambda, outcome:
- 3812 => 6.942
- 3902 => 6.412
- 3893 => 5.343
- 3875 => 6.313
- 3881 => 6.364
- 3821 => 5.992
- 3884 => 6.085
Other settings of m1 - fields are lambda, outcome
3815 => 6.5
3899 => 6.336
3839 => 4.004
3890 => 4.862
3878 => 6.43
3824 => 5.761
